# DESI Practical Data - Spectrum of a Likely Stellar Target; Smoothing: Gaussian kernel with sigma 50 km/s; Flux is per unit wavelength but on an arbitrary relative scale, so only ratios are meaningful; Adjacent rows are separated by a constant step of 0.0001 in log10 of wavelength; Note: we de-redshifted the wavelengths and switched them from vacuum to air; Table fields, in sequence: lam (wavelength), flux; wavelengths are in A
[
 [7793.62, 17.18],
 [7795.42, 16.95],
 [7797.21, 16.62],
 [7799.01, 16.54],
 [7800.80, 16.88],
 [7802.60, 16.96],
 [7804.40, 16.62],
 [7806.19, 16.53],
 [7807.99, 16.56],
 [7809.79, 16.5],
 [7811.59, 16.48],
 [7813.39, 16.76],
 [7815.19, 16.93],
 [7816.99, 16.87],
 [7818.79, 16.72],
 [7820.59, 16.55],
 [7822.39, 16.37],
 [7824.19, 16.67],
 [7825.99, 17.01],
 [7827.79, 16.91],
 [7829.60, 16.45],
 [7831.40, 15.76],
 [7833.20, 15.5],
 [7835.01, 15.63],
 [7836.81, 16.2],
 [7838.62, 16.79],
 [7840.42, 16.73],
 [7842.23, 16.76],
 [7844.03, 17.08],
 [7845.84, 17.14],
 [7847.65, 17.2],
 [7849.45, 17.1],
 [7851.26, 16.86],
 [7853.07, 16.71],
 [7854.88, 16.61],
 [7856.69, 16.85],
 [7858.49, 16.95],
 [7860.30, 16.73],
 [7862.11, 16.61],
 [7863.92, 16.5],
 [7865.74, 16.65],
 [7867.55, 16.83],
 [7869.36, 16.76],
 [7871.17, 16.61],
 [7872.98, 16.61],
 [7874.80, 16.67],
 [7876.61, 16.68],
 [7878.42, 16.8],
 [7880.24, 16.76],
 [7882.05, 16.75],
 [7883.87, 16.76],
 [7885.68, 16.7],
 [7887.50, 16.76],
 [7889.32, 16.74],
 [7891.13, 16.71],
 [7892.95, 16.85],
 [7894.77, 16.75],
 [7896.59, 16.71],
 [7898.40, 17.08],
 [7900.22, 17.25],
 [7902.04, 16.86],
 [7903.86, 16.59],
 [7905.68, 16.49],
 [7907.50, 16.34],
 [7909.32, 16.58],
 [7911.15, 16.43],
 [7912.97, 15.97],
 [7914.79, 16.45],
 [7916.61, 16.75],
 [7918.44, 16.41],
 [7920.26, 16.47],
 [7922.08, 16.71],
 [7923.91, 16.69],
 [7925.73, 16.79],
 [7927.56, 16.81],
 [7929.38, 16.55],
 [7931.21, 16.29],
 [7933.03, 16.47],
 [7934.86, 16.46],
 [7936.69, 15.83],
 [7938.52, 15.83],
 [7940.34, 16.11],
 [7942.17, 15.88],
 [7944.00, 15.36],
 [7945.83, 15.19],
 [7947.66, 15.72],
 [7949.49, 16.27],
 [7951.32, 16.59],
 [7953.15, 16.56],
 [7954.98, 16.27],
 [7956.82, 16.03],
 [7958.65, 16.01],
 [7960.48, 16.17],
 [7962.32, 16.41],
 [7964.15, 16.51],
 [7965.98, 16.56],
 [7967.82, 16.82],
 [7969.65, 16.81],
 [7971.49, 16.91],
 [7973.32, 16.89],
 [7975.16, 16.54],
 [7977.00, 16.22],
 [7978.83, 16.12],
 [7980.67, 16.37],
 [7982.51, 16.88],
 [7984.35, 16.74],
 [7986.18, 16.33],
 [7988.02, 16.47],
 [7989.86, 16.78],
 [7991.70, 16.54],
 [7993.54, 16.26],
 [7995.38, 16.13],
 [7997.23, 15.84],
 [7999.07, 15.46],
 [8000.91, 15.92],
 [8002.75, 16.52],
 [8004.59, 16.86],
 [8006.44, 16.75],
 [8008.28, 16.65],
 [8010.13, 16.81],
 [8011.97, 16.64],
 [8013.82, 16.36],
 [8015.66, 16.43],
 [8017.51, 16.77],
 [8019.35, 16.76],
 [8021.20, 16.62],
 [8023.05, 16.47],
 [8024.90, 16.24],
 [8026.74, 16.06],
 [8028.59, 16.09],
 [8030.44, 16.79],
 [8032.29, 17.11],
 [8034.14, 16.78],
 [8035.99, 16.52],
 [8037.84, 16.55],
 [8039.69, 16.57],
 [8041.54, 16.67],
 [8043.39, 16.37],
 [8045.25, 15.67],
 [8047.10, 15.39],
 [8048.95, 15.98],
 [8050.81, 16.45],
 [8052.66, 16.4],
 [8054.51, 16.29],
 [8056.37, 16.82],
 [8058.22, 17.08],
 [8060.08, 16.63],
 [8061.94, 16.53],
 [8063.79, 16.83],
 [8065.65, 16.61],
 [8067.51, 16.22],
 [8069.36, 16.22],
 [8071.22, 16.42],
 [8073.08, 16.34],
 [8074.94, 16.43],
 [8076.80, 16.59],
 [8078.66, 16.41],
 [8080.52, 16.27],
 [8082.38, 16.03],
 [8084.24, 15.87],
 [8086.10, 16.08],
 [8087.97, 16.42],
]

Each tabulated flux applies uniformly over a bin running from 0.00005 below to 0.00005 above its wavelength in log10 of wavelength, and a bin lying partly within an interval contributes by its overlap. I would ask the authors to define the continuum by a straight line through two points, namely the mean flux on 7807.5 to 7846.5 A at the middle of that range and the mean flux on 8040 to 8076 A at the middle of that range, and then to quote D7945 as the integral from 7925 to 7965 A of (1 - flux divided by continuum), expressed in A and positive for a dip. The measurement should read 0.7 A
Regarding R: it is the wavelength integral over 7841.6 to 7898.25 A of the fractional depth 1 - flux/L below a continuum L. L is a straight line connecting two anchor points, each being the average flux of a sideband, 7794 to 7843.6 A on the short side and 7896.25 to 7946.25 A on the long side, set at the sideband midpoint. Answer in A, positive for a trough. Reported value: -0.99 A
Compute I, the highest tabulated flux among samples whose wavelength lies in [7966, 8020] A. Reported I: 16.91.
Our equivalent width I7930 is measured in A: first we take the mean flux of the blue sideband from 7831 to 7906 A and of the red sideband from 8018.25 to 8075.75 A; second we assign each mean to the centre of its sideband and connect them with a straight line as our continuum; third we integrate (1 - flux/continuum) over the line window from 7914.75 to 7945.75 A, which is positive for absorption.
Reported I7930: 0.6 A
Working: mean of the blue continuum 16.7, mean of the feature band 16.3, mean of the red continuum 16.5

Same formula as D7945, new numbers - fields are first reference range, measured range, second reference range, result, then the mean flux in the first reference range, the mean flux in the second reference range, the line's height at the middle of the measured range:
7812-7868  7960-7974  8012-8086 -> -0.11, 16.7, 16.4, 16.5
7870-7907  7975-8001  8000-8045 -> 0.44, 16.8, 16.5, 16.6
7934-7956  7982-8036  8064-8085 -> -1.06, 16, 16.3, 16.2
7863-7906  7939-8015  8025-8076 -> 1.05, 16.7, 16.4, 16.6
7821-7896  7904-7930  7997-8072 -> 0.10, 16.7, 16.4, 16.6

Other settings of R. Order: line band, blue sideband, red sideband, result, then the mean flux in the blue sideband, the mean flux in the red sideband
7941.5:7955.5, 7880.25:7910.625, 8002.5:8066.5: 0.6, 16.7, 16.5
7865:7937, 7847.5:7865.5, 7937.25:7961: -1.0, 16.8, 16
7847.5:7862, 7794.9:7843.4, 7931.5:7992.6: -0.3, 16.6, 16.3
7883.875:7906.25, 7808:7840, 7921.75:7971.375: -0.6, 16.5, 16.3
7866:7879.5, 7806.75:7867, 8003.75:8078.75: -0.1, 16.6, 16.5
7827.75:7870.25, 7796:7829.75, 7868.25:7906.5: 0.2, 16.7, 16.8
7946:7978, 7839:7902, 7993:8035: 0.3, 16.8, 16.4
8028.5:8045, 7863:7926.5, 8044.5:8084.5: -0.2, 16.7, 16.4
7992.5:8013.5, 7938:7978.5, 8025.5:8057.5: 0.0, 16.3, 16.4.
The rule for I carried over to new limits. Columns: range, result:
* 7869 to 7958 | 17.25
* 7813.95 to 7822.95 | 16.93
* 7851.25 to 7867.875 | 16.95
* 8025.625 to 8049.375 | 17.11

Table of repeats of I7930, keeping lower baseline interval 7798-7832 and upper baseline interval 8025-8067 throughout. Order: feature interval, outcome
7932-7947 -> 0.6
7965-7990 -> -0.1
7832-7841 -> 0.3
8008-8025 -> -0.1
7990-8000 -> 0.2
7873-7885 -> -0.1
